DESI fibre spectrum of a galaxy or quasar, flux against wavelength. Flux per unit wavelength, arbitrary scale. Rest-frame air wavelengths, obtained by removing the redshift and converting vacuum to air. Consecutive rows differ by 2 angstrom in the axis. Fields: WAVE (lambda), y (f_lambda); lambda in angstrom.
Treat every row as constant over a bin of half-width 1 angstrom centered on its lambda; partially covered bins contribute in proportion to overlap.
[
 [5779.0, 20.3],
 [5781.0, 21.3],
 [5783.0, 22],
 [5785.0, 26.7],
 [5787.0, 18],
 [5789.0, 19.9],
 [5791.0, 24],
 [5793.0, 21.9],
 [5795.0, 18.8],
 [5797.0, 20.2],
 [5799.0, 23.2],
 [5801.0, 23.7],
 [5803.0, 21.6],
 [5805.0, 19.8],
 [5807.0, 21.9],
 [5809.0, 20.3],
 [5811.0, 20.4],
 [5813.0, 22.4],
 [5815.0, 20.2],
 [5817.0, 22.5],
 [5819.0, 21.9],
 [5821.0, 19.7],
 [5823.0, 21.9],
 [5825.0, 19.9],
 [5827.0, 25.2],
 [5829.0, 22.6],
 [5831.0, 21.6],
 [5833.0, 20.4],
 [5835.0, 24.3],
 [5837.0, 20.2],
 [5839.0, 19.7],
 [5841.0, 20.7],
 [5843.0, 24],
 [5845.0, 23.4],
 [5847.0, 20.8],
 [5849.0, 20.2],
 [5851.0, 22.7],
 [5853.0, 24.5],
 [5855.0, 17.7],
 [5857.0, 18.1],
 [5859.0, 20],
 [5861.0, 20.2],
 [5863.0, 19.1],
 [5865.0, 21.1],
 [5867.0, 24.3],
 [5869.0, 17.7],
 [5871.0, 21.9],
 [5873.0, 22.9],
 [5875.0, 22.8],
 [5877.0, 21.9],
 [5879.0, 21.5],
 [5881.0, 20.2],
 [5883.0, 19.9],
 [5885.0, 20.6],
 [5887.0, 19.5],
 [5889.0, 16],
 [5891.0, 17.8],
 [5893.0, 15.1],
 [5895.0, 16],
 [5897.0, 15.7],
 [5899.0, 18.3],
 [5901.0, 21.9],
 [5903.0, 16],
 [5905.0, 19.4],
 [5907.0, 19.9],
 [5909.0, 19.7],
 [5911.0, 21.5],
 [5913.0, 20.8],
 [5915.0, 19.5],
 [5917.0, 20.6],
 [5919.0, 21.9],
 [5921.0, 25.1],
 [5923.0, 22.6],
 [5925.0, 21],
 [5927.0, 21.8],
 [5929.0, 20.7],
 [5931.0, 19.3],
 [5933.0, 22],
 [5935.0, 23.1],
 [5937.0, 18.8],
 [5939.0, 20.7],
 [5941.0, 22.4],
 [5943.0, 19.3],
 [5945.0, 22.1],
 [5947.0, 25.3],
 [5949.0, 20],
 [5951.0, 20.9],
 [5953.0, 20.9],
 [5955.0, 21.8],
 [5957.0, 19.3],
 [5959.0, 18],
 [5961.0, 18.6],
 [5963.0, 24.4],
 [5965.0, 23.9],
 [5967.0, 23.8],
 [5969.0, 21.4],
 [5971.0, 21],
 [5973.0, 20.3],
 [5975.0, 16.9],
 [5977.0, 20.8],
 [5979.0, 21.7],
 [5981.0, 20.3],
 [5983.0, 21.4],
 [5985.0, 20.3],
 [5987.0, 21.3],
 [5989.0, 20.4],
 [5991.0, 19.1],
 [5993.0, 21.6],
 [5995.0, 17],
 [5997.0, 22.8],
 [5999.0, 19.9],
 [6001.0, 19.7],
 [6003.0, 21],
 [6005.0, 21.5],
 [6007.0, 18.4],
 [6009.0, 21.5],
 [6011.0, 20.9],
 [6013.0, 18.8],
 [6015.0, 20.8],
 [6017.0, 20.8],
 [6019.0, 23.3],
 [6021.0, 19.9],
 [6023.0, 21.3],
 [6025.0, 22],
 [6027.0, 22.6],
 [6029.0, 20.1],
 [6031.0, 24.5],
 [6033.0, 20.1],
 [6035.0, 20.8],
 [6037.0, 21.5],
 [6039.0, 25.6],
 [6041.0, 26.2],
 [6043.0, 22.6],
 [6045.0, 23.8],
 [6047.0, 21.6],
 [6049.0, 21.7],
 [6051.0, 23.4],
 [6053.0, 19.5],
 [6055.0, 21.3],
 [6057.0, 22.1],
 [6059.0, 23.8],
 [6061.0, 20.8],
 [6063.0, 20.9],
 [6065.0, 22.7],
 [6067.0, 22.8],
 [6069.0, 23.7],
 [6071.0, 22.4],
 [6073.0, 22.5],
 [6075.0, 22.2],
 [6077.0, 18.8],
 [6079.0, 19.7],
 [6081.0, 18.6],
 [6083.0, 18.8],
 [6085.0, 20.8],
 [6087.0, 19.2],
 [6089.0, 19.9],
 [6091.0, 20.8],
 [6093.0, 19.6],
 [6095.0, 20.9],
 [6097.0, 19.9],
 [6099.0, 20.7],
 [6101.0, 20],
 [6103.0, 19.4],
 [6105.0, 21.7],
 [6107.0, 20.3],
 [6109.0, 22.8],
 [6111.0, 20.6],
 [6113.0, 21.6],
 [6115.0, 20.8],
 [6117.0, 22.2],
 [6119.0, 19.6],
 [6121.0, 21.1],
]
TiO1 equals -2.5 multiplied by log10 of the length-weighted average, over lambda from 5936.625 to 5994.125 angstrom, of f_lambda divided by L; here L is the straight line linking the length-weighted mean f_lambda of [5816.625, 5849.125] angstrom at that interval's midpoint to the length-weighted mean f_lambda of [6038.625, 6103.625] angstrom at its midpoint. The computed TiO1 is 0.031 mag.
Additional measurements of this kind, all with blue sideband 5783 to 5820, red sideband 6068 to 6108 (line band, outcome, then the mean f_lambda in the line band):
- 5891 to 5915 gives 0.141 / 18.6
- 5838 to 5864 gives 0.026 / 20.9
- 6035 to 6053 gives -0.114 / 23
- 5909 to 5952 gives -0.015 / 21.4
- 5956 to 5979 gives 0.007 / 20.8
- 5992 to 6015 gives 0.026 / 20.3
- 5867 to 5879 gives -0.021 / 21.7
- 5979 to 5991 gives 0.010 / 20.7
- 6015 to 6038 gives -0.040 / 21.5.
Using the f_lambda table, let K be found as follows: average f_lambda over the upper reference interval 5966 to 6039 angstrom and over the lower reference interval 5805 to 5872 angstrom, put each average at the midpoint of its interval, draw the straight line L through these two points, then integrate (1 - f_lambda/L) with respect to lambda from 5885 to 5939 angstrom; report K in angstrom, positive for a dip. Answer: 3.3 angstrom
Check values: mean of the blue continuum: 21.2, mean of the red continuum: 20.9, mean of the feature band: 19.8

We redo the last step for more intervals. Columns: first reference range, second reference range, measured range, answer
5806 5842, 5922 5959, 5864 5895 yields 1.77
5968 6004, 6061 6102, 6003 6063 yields -3.43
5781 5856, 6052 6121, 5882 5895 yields 2.08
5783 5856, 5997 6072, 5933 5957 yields 0.39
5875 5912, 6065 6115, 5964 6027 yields -2.70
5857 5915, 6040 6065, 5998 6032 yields 1.14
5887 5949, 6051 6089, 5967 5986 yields -0.09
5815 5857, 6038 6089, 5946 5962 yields 0.80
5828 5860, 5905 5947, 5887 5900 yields 2.77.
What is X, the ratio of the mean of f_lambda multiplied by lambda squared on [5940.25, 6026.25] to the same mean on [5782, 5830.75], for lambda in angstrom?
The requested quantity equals 1.02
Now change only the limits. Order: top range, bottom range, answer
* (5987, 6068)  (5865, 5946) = 1.10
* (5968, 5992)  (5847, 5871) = 1.03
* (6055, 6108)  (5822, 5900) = 1.10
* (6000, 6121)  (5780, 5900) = 1.10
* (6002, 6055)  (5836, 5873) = 1.10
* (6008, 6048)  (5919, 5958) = 1.05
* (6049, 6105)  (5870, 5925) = 1.11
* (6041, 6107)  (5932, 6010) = 1.05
